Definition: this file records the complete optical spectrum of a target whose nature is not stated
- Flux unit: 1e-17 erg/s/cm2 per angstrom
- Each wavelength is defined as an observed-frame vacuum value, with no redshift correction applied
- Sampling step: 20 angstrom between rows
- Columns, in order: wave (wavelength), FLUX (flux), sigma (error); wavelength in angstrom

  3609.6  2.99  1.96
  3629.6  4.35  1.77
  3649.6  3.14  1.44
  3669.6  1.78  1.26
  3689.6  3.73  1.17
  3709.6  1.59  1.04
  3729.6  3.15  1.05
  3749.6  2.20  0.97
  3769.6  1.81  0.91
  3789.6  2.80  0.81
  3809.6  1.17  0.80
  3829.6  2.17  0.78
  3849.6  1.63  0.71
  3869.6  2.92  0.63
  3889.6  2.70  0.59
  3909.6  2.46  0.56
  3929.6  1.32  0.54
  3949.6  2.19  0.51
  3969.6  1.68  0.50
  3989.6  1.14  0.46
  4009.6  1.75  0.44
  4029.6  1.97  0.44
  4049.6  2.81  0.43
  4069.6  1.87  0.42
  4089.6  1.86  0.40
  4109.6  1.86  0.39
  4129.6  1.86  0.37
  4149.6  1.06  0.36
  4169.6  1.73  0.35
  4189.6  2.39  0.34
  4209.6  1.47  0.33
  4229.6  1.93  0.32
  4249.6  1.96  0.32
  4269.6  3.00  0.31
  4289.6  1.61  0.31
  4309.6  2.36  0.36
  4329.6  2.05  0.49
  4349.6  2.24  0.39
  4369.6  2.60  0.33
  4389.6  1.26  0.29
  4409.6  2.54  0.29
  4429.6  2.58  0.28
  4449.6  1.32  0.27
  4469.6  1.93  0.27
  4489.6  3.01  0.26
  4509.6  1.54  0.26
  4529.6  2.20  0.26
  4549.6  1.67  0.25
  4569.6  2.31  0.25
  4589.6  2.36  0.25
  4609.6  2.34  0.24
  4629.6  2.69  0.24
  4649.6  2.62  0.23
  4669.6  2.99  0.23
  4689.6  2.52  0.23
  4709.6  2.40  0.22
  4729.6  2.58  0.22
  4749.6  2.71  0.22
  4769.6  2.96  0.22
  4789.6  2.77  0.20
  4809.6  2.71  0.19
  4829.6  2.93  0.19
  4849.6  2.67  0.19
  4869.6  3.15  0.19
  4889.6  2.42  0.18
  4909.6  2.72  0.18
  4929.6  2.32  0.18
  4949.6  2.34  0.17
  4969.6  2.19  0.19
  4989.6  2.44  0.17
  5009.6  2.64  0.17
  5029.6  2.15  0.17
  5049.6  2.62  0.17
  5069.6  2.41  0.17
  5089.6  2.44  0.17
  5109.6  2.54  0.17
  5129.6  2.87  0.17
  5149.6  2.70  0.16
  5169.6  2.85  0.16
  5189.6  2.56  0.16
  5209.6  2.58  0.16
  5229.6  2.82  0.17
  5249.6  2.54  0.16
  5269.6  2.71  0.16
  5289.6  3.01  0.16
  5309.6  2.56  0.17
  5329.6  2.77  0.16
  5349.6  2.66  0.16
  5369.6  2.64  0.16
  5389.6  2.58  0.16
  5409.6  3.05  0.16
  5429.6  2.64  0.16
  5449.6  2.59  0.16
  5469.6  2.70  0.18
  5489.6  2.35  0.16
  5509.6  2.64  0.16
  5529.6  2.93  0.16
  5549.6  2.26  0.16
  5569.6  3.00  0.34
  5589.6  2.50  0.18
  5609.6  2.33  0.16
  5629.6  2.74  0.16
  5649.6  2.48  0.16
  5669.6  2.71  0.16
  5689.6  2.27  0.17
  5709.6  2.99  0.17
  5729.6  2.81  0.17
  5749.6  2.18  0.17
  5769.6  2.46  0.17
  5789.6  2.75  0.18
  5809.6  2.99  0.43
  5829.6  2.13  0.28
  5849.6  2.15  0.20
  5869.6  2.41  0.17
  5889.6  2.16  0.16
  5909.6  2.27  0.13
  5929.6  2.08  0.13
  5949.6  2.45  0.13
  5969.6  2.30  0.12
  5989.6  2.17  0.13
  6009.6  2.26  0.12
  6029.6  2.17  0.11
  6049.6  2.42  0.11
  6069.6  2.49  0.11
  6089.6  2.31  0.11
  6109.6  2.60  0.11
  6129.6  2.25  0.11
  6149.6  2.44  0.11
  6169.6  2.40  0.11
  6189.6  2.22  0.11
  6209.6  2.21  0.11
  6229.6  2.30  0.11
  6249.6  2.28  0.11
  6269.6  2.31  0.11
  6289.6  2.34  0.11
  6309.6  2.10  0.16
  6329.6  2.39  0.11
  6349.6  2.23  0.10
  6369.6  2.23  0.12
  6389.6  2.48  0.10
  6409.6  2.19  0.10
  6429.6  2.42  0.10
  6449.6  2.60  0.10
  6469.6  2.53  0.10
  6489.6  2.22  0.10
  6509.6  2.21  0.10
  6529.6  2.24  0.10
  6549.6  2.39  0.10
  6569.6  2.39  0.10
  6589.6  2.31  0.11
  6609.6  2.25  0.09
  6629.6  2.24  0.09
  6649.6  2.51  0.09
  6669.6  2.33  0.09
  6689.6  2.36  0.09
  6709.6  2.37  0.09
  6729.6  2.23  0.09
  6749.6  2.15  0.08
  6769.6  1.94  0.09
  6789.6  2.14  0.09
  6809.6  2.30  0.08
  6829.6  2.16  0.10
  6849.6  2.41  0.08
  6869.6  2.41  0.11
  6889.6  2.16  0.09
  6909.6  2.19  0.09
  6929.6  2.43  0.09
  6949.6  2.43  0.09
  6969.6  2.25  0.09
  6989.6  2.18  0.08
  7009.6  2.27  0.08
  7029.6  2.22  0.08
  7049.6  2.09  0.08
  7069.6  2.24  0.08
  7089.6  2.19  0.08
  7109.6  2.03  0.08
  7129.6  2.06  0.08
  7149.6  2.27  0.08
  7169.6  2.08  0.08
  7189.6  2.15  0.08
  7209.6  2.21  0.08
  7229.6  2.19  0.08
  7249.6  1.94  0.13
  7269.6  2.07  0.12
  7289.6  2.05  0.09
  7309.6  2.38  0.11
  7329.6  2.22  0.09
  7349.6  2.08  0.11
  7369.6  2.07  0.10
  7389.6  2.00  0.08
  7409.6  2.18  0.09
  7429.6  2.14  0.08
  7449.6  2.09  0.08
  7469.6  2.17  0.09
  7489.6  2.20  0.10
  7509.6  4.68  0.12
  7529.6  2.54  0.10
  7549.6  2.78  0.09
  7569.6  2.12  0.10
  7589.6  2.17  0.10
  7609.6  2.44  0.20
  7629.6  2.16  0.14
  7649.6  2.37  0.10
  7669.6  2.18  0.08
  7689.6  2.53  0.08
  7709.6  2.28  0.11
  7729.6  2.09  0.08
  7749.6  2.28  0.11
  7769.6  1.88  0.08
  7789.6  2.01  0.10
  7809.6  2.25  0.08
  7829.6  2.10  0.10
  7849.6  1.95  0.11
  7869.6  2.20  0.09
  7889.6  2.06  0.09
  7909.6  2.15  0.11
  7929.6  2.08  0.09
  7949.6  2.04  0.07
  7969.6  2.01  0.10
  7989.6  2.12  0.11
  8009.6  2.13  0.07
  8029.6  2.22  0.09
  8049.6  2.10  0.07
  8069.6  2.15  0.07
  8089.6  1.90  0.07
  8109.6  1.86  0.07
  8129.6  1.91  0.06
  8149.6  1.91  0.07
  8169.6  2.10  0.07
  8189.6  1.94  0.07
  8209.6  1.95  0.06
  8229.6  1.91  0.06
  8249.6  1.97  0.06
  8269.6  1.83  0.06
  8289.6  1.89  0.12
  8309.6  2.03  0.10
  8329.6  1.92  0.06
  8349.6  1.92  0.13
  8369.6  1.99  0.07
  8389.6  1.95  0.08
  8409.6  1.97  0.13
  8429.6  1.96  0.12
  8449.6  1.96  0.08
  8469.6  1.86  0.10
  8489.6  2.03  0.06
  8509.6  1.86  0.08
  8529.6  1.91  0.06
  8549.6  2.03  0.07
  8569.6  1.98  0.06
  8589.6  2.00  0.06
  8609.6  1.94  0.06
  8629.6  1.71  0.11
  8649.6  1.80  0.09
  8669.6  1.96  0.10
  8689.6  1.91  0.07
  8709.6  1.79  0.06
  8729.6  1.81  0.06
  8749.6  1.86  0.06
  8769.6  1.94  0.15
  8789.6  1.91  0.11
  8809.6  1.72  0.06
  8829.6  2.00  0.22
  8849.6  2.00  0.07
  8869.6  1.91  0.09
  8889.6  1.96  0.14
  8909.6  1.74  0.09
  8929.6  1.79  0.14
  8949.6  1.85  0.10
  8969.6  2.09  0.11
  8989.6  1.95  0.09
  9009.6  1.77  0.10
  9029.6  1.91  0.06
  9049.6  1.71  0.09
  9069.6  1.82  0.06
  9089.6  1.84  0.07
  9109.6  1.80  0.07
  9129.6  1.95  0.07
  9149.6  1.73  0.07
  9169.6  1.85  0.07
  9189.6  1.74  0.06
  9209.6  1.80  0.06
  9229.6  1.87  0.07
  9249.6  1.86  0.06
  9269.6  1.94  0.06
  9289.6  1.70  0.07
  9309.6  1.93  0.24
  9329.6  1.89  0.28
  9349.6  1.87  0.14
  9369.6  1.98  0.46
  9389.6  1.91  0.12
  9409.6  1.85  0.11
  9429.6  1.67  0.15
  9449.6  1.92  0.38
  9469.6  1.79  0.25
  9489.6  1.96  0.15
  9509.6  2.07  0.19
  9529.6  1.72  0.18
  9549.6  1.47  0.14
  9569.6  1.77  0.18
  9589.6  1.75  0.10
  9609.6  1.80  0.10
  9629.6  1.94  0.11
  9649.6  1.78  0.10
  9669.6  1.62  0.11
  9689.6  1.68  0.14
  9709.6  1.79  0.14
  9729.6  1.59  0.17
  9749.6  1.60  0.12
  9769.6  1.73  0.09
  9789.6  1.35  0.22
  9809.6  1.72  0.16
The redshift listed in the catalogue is 0.145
